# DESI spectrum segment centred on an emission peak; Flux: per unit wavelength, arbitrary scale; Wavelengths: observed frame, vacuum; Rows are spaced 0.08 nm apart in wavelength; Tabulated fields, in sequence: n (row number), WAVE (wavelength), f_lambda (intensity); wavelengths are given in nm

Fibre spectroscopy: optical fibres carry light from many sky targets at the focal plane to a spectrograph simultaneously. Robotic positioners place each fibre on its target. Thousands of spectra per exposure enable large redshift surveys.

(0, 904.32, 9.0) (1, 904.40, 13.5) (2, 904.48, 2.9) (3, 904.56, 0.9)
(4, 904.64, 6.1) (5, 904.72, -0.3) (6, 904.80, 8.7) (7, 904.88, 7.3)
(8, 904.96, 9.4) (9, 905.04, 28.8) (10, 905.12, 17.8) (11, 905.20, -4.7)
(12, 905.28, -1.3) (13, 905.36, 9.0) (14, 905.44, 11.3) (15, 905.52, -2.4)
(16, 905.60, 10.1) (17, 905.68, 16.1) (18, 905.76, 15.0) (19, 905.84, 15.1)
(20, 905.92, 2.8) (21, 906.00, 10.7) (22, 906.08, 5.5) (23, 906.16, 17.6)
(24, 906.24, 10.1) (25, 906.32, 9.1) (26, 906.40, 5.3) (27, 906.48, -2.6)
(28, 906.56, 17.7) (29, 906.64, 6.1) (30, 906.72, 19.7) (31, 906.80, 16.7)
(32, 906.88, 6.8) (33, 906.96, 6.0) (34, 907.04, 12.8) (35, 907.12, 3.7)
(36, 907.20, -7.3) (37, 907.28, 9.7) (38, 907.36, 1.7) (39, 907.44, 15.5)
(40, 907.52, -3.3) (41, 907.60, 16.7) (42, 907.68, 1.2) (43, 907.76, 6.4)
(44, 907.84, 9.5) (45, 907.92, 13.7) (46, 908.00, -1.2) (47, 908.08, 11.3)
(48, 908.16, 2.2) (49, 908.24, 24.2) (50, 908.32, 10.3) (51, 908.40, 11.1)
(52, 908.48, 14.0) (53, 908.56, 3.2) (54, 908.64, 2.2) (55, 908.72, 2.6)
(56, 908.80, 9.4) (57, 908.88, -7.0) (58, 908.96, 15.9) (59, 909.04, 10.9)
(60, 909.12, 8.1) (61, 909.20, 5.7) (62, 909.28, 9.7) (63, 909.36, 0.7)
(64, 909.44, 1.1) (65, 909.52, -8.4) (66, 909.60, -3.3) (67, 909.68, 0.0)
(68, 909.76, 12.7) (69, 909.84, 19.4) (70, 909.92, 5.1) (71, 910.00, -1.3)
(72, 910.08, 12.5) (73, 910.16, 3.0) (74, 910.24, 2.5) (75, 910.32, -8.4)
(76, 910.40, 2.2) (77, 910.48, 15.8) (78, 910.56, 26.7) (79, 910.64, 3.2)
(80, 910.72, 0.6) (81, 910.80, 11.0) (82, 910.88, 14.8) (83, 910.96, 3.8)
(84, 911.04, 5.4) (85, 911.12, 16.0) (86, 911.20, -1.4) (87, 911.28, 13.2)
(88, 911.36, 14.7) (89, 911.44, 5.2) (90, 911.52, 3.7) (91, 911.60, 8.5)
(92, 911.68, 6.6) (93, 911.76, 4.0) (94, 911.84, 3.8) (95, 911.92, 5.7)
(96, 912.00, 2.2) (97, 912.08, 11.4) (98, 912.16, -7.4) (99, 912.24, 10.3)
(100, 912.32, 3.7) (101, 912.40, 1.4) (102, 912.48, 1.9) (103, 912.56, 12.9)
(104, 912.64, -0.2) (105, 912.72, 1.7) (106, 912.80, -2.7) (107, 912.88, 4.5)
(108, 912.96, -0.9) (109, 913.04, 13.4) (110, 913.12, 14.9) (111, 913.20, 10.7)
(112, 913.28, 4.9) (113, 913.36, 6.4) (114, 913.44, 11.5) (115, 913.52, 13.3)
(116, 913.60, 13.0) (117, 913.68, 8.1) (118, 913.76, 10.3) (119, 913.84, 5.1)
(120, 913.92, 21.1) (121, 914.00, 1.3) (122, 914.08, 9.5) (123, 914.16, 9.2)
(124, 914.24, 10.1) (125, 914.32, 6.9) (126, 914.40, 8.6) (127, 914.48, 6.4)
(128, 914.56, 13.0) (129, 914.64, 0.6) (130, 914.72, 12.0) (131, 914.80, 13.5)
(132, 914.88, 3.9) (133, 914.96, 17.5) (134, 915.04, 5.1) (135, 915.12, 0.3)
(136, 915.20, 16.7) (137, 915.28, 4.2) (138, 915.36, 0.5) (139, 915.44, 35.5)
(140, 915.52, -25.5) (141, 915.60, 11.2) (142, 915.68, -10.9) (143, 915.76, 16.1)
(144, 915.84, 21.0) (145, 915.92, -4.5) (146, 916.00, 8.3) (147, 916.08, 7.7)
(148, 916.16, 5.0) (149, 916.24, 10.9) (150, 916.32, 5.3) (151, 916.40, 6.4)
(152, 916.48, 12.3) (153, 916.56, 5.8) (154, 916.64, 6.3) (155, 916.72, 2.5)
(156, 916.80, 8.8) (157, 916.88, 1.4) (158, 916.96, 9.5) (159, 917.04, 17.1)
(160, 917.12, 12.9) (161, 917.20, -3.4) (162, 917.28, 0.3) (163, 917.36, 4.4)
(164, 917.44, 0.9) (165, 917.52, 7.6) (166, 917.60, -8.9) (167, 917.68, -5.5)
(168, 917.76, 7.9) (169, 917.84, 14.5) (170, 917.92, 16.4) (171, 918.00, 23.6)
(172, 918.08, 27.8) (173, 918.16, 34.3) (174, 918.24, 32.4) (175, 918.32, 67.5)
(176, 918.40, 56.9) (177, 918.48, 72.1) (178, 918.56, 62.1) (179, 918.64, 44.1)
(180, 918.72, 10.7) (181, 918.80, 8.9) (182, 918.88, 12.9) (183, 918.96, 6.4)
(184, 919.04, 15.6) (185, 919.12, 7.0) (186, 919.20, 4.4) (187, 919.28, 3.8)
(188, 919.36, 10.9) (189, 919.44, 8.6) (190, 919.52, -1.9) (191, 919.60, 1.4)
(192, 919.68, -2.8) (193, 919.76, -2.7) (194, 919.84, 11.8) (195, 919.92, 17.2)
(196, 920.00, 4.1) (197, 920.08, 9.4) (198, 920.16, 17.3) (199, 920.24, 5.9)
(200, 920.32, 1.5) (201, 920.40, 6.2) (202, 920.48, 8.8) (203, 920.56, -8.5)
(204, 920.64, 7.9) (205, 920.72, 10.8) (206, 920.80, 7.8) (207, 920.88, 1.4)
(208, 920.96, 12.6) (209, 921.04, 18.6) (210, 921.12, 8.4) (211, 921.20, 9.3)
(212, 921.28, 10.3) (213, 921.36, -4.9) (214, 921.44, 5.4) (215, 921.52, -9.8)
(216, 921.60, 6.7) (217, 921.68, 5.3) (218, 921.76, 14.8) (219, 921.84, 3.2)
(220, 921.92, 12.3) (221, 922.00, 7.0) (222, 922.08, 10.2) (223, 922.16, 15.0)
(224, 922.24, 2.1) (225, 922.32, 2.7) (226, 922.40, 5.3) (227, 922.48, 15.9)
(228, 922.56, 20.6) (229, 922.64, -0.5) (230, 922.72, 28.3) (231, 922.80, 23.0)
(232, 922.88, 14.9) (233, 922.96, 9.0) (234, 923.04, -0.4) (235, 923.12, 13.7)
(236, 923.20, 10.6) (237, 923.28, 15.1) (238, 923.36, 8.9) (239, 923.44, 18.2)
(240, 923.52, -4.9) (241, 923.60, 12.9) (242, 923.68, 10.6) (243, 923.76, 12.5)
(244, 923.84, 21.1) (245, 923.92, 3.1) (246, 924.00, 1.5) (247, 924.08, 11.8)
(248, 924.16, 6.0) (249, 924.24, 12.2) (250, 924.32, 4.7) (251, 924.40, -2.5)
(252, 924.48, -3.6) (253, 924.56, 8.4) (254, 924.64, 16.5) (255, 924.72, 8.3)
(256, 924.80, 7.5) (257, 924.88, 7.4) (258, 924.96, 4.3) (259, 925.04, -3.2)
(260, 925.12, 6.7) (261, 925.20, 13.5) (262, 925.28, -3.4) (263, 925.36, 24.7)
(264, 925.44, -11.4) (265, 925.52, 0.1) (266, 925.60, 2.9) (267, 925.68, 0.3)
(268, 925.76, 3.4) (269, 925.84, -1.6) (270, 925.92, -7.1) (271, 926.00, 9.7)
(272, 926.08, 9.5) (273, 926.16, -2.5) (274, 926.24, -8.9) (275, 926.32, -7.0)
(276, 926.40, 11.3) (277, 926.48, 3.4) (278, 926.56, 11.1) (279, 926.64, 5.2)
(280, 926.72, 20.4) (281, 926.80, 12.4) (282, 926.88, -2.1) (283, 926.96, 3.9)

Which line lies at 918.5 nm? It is Hbeta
